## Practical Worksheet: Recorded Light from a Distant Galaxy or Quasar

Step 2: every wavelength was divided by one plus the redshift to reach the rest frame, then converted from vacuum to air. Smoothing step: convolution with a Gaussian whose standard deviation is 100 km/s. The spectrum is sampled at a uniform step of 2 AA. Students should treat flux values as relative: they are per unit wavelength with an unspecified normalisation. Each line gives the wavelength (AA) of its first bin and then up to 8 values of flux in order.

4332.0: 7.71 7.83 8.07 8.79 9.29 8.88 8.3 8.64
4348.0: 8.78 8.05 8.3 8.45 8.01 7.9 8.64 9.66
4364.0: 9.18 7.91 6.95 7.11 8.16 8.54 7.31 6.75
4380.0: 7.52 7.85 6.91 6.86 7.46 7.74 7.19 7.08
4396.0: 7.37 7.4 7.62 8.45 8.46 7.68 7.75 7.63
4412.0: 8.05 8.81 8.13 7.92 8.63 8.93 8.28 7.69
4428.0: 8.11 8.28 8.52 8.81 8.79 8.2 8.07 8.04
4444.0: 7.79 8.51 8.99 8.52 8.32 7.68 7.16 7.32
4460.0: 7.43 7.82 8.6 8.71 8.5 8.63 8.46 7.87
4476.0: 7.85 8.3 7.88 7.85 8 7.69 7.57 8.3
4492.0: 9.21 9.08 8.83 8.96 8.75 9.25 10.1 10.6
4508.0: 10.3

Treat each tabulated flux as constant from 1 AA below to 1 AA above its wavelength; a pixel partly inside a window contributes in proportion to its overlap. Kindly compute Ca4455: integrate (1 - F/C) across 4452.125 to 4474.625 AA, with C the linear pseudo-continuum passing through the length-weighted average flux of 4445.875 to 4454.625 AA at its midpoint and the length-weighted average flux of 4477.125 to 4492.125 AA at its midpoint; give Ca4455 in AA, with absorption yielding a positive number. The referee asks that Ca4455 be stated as 0.7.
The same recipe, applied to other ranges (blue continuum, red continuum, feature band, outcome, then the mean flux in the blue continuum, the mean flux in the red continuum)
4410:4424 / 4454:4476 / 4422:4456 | -0.3 AA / 8.35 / 8.02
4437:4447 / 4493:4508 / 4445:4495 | 3.2 AA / 8.12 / 9.43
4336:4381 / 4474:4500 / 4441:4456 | 0.2 AA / 8.23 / 8.29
